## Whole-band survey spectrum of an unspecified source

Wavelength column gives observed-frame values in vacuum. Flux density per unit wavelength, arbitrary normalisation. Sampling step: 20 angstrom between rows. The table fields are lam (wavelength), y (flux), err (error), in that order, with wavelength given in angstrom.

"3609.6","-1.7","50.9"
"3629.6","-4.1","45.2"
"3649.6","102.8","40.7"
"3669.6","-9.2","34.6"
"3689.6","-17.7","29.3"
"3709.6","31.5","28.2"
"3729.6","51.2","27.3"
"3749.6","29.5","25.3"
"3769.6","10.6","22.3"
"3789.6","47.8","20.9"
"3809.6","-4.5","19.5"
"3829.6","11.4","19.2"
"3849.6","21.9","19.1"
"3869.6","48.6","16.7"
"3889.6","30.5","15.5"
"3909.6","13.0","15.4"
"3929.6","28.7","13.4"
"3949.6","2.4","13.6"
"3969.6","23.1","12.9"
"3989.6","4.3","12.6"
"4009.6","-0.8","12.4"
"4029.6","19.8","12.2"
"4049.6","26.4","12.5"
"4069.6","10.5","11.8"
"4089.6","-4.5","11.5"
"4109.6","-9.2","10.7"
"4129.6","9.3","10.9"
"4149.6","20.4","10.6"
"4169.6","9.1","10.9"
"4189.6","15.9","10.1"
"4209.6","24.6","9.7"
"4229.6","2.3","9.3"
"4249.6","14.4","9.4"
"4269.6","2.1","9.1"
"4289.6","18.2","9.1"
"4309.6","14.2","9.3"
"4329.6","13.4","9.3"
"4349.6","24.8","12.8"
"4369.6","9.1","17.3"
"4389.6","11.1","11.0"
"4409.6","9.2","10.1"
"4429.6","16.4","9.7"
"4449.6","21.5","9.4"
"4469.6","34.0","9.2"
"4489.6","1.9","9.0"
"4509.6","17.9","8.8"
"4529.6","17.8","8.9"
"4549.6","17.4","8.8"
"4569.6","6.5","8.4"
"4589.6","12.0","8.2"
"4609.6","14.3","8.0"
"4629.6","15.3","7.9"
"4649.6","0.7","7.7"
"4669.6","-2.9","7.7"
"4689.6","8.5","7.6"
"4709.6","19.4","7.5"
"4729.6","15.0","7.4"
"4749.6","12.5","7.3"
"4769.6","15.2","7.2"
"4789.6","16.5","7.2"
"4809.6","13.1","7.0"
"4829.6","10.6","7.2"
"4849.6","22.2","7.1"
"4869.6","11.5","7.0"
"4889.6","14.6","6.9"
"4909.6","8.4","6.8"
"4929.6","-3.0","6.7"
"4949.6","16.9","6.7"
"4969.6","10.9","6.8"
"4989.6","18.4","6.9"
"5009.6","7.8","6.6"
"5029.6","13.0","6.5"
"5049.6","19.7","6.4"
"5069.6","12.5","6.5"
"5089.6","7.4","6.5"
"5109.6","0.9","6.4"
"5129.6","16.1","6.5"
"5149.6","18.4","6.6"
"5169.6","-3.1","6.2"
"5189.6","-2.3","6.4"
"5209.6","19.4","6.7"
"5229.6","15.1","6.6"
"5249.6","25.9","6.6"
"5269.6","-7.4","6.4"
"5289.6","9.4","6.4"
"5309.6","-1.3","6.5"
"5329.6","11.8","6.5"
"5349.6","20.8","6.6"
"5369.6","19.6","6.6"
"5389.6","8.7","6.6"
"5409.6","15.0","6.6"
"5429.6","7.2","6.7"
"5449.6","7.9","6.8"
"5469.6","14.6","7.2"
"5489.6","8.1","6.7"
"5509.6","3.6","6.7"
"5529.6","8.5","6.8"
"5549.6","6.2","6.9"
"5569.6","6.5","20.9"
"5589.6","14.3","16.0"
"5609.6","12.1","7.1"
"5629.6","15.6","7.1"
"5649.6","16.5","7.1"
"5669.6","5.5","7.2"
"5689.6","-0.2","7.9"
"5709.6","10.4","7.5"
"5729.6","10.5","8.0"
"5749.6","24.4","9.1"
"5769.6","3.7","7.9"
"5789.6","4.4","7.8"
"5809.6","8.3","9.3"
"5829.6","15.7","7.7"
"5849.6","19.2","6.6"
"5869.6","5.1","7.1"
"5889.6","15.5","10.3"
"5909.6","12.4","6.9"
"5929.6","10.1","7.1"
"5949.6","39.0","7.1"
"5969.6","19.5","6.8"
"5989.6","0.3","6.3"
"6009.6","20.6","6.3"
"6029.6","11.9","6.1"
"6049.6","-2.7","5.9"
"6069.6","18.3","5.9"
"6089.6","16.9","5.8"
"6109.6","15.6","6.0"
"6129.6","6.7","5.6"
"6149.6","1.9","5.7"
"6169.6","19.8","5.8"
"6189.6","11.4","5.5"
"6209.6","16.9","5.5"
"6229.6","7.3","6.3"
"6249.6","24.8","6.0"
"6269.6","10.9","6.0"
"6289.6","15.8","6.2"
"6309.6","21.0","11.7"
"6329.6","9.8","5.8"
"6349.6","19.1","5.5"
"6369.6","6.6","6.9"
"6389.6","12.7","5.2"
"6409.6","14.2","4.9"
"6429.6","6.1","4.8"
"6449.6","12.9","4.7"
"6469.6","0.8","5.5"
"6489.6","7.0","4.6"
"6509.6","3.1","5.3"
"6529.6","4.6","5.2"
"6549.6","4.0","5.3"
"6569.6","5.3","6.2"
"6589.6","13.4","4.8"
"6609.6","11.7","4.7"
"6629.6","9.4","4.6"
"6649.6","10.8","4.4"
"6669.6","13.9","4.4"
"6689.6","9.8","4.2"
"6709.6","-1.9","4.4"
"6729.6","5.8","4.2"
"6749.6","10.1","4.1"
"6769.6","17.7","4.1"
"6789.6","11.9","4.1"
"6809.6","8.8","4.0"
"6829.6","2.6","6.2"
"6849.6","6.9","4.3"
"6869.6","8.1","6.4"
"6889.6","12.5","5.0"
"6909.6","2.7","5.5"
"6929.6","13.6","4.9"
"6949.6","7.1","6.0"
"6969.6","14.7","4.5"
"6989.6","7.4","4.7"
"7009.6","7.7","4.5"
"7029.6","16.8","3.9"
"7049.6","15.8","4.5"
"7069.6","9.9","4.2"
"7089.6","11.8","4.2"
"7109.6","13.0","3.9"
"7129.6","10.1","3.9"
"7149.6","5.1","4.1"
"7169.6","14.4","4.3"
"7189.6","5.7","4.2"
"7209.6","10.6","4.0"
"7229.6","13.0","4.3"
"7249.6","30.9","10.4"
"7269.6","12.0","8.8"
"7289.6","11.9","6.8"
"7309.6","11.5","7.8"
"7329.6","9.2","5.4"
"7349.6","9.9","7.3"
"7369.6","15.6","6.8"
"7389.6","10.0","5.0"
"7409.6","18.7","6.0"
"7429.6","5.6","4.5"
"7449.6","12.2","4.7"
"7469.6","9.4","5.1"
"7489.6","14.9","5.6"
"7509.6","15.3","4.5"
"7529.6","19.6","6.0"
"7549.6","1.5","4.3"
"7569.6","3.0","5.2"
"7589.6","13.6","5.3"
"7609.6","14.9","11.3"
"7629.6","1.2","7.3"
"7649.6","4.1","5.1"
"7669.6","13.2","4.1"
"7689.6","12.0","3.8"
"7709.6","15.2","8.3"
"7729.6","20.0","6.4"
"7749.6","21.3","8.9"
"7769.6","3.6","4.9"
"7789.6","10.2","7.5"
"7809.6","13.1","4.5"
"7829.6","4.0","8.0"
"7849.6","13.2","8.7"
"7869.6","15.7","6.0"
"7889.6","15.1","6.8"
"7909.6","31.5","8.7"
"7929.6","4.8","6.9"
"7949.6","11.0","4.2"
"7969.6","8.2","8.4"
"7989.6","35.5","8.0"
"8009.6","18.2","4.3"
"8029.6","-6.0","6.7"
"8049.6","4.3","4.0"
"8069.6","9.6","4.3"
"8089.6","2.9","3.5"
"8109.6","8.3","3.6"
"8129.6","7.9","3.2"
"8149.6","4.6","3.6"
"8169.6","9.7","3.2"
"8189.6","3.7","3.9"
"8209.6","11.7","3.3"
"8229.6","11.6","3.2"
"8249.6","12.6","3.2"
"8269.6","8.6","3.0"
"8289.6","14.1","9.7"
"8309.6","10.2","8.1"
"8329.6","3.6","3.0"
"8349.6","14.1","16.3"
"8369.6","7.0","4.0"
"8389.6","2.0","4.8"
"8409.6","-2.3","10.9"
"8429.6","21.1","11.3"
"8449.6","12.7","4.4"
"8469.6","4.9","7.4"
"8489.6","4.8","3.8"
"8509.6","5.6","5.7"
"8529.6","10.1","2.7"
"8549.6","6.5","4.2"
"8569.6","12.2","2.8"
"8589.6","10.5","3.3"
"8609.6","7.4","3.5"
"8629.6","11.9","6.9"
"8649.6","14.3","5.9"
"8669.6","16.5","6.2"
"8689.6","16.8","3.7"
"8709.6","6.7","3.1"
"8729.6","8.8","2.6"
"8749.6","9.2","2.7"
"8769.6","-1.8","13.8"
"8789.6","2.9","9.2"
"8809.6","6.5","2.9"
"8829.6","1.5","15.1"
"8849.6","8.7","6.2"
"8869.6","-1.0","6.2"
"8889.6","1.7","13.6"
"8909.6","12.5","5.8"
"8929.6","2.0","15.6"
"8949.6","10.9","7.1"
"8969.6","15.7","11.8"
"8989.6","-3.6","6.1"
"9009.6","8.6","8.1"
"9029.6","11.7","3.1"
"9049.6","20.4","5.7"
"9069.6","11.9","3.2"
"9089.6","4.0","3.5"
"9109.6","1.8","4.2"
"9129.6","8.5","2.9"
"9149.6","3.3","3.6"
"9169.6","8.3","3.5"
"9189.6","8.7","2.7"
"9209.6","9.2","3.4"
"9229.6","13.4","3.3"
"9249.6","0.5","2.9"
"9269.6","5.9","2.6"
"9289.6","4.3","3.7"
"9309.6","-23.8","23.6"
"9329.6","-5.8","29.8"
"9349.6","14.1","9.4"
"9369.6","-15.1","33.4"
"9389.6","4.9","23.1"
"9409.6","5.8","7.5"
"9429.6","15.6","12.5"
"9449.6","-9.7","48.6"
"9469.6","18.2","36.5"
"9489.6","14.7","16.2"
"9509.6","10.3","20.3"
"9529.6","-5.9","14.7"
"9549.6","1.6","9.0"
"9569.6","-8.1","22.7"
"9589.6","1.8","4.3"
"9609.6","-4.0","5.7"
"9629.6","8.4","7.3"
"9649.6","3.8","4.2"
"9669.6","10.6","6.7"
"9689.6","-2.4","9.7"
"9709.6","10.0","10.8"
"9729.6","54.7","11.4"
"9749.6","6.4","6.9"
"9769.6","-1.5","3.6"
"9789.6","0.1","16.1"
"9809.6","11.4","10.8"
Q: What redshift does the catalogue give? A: 0.595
